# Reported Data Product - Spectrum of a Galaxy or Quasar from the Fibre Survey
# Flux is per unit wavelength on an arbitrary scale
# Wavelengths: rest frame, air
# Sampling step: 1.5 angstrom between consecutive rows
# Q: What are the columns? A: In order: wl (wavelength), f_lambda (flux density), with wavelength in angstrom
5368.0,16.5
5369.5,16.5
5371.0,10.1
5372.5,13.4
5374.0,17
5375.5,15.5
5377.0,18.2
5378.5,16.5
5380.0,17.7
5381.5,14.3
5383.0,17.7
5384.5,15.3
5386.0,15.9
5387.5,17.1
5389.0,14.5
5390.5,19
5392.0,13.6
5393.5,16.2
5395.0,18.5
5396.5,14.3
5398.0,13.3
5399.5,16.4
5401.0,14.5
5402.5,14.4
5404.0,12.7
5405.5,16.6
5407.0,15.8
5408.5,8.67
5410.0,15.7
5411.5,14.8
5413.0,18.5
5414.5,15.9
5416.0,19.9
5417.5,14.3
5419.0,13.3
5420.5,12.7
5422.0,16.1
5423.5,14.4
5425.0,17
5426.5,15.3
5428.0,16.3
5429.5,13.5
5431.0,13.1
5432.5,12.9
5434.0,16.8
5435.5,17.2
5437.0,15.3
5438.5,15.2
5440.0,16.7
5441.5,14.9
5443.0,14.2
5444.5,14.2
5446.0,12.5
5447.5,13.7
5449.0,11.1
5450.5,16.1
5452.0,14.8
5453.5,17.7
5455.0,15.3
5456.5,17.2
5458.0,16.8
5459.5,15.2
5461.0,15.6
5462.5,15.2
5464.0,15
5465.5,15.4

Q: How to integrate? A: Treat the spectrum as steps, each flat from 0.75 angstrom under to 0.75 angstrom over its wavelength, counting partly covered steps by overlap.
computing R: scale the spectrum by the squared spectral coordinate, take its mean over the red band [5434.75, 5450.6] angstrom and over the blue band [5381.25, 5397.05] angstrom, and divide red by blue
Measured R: 0.92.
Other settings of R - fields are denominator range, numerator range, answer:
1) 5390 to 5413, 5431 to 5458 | 1.02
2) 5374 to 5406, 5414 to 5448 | 0.96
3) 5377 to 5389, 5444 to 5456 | 0.91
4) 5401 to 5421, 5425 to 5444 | 1.03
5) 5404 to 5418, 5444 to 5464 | 0.99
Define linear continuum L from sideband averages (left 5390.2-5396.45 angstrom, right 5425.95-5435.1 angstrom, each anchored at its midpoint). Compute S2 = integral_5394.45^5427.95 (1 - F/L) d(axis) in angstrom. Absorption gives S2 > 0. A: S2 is 0.9 angstrom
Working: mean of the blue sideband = 16.4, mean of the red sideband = 14.7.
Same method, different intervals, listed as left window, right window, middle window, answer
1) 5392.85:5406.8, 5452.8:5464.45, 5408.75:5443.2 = 0.58 angstrom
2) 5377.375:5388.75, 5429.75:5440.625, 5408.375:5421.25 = 0.40 angstrom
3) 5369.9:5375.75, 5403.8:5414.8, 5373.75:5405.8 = -3.18 angstrom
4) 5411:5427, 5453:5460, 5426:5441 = 0.70 angstrom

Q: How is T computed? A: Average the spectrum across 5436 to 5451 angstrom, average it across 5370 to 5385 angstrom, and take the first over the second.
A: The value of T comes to 0.9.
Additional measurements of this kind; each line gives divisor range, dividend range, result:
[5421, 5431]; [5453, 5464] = 1.06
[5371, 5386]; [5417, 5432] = 0.92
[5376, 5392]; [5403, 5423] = 0.91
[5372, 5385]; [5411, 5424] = 0.96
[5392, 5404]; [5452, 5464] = 1.06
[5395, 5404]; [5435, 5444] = 1.05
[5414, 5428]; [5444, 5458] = 0.96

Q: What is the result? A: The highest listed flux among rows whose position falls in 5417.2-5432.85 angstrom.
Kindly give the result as 17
